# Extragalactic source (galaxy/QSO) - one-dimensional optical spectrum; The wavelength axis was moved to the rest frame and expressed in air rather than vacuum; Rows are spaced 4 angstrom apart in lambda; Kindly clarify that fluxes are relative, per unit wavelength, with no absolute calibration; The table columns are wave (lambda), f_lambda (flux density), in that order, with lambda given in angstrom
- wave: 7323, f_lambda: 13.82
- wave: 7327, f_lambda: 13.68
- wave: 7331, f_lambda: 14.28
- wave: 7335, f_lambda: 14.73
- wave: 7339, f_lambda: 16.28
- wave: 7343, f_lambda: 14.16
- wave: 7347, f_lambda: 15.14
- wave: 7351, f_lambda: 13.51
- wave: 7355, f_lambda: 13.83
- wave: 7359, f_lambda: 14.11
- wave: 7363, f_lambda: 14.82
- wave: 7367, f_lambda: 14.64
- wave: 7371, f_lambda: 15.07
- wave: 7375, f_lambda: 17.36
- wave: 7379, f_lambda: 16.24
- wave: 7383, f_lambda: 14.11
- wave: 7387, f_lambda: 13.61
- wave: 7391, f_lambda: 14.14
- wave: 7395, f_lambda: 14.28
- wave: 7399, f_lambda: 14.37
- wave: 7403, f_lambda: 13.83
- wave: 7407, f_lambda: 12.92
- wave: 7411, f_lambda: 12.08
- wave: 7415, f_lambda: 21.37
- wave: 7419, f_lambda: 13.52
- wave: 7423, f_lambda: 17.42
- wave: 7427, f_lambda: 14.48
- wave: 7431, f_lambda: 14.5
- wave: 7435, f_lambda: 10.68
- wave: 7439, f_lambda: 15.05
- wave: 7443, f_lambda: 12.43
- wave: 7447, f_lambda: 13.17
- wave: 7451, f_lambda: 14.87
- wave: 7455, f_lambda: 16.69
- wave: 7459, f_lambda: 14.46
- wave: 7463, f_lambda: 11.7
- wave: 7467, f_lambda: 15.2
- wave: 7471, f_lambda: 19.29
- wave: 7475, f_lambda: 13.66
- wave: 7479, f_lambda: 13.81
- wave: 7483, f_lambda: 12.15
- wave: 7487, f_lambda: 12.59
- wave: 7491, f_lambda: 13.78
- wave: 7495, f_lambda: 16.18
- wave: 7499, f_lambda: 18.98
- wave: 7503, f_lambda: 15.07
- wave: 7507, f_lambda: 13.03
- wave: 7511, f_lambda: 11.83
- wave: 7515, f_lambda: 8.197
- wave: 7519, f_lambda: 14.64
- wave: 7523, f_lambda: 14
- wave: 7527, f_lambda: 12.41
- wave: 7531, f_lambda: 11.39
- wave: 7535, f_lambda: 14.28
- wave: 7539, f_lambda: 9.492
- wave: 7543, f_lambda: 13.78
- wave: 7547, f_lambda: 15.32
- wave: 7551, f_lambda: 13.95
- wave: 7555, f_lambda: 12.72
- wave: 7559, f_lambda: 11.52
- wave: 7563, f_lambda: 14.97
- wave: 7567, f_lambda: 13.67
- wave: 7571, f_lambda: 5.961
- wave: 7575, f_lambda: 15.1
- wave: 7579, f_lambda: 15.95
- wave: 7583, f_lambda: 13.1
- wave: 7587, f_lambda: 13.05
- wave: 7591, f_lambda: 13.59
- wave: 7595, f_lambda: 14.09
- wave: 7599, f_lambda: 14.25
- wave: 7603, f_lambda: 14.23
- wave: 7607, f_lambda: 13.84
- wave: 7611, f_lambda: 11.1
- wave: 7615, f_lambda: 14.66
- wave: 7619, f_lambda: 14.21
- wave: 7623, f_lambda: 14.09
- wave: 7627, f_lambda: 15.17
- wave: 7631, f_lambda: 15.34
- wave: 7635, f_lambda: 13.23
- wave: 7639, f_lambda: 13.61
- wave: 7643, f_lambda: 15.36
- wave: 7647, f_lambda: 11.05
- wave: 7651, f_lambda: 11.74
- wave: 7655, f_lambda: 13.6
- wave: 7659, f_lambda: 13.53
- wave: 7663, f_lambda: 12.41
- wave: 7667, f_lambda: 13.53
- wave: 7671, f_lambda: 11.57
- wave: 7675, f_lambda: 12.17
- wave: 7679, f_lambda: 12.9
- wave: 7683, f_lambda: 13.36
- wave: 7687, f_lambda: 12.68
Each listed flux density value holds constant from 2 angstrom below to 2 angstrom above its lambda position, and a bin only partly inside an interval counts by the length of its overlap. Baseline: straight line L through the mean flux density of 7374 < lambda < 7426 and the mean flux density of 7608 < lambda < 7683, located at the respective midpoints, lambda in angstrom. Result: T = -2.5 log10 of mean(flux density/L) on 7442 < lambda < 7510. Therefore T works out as -0.01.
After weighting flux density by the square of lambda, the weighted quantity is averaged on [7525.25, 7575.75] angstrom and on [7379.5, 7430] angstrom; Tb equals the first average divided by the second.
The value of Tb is 0.9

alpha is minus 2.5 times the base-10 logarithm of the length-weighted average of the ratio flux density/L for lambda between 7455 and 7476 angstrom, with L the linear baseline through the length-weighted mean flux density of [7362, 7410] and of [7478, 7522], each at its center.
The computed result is -0.09 mag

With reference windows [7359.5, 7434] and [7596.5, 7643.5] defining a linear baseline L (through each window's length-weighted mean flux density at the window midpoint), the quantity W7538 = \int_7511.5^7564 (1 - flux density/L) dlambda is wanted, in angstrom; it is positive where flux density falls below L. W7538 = 5.83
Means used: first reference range 14.9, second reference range 14.1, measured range 12.8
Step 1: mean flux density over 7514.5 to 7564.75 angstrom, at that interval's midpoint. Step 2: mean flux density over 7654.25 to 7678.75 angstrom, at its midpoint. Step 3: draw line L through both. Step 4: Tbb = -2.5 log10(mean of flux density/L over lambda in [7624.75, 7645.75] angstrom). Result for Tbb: -0.128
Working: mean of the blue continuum 12.9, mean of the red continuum 12.8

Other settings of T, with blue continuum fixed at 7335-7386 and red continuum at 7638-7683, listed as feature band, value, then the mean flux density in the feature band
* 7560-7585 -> 0.03 mag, 13.1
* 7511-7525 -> 0.13 mag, 12.2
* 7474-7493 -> 0.07 mag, 13.2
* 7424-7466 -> 0.03 mag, 13.9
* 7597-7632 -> -0.07 mag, 14.1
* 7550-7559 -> 0.06 mag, 12.9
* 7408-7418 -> -0.11 mag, 16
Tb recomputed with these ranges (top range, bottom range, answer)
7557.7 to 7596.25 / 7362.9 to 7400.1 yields 0.93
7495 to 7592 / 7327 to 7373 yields 0.96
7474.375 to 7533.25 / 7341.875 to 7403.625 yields 0.95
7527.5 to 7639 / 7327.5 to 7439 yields 0.97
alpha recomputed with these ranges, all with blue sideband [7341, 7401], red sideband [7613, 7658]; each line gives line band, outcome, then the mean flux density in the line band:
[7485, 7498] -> -0.02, 14.6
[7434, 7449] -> 0.11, 13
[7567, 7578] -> 0.21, 11.6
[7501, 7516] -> 0.16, 12.3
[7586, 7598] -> 0.02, 13.7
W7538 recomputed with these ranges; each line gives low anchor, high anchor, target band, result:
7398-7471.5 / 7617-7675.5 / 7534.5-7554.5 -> 1.01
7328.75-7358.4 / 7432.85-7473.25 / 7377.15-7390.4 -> -0.11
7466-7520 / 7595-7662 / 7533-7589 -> 3.42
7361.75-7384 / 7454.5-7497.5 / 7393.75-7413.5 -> 1.95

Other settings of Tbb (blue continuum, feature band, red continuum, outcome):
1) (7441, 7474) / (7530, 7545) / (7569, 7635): 0.148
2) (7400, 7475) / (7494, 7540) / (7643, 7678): 0.049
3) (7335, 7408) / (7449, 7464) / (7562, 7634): -0.027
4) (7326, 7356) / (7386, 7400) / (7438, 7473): 0.038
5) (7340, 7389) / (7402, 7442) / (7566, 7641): -0.006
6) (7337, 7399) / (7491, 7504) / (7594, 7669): -0.158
